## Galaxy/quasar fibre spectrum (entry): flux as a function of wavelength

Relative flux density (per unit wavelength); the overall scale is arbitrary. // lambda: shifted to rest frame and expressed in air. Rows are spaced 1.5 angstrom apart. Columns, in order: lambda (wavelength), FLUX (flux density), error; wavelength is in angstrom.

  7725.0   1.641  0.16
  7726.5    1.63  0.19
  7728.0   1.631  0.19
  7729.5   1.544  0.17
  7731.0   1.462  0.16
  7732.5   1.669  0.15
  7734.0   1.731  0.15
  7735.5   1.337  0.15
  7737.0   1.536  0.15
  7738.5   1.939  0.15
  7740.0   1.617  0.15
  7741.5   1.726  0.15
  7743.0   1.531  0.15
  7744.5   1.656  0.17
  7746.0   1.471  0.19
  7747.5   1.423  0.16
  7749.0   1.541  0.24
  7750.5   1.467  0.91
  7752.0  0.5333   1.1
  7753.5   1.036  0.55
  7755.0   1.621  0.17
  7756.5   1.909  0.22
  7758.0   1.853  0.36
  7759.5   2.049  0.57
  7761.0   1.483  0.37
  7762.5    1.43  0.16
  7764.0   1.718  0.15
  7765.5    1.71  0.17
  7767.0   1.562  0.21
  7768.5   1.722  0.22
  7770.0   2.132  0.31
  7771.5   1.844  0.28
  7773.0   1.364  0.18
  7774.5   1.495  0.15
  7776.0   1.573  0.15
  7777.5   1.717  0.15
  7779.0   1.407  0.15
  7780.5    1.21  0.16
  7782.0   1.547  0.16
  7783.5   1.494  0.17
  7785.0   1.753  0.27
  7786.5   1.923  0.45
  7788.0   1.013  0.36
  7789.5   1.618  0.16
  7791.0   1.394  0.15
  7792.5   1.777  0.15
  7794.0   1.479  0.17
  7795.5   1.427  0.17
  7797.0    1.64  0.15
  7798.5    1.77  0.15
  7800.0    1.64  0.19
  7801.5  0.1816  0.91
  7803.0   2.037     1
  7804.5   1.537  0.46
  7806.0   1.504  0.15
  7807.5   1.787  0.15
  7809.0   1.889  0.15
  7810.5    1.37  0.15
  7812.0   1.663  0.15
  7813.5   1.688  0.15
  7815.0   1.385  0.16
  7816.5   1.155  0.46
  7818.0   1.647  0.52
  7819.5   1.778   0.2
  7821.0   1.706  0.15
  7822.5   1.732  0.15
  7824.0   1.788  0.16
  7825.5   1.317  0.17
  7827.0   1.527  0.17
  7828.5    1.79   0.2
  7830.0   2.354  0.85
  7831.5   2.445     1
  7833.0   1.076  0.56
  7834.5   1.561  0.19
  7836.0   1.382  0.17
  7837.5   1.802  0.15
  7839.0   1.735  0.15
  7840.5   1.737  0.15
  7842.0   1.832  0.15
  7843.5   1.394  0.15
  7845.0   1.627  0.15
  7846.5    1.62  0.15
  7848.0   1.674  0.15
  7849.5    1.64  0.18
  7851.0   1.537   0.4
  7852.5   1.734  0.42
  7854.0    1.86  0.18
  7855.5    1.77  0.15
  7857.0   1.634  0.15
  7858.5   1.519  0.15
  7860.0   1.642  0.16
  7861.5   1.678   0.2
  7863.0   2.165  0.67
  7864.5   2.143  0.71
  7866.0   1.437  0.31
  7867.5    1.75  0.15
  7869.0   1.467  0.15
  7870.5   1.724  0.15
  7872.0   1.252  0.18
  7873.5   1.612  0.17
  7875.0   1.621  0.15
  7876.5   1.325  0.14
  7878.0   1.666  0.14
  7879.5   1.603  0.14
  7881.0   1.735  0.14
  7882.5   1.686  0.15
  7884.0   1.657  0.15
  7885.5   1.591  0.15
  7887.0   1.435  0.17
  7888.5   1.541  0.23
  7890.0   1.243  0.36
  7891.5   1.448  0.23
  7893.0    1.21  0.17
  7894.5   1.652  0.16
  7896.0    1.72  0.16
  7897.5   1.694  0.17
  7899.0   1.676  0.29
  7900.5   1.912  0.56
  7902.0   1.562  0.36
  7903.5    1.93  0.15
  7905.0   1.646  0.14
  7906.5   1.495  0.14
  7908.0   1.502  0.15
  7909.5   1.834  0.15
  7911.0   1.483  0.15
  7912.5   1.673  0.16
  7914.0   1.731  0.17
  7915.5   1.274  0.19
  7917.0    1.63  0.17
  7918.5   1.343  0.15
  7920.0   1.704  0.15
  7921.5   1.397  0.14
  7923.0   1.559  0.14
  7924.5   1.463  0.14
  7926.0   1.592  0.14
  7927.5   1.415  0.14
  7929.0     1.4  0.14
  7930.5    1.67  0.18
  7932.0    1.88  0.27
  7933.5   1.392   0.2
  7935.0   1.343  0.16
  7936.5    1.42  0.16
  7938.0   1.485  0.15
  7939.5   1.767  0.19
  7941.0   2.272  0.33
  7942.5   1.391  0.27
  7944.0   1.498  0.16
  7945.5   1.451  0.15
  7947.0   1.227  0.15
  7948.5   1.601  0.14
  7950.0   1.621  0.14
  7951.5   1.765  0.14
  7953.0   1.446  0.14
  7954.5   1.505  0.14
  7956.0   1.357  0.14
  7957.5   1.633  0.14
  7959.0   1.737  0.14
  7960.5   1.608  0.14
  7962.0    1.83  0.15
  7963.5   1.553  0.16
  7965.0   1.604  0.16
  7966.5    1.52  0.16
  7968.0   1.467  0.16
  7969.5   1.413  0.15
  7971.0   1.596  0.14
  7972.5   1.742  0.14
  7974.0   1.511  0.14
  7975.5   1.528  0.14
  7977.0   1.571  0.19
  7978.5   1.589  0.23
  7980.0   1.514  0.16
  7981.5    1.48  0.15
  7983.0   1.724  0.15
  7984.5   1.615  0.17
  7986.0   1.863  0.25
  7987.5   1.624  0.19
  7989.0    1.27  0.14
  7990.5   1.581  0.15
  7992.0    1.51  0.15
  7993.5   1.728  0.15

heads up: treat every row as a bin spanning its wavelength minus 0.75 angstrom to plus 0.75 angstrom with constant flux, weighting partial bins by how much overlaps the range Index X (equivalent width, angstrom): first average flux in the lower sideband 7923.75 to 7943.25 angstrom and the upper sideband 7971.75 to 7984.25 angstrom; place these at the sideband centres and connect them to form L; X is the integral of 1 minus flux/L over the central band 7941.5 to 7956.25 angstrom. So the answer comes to 0.7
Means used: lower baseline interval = 1.58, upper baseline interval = 1.58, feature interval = 1.5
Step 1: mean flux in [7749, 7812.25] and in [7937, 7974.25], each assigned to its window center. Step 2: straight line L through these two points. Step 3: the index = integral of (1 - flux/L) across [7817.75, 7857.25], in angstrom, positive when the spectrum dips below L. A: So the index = -3.3 angstrom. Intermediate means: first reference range 1.55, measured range 1.69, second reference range 1.58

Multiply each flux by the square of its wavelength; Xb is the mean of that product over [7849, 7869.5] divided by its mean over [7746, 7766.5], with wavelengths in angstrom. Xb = 1.16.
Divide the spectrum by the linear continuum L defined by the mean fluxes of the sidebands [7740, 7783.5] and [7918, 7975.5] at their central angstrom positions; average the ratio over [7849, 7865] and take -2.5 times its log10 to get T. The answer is -0.13 mag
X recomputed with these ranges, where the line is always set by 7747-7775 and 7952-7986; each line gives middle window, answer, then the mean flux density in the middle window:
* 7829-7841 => -1.4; 1.76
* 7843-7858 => -0.7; 1.65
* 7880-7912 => -0.5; 1.6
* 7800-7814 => 0.5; 1.52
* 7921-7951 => 0.6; 1.55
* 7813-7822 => 0.1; 1.56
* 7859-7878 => -0.9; 1.65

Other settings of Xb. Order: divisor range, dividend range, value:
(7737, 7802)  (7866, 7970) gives 1.05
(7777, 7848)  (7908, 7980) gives 1.01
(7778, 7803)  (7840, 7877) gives 1.14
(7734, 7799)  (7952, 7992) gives 1.06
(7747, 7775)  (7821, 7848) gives 1.09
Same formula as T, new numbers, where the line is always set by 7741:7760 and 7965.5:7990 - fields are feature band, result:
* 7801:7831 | -0.056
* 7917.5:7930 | 0.044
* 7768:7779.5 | -0.096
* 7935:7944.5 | -0.043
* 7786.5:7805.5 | 0.034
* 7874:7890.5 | -0.012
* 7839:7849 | -0.081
